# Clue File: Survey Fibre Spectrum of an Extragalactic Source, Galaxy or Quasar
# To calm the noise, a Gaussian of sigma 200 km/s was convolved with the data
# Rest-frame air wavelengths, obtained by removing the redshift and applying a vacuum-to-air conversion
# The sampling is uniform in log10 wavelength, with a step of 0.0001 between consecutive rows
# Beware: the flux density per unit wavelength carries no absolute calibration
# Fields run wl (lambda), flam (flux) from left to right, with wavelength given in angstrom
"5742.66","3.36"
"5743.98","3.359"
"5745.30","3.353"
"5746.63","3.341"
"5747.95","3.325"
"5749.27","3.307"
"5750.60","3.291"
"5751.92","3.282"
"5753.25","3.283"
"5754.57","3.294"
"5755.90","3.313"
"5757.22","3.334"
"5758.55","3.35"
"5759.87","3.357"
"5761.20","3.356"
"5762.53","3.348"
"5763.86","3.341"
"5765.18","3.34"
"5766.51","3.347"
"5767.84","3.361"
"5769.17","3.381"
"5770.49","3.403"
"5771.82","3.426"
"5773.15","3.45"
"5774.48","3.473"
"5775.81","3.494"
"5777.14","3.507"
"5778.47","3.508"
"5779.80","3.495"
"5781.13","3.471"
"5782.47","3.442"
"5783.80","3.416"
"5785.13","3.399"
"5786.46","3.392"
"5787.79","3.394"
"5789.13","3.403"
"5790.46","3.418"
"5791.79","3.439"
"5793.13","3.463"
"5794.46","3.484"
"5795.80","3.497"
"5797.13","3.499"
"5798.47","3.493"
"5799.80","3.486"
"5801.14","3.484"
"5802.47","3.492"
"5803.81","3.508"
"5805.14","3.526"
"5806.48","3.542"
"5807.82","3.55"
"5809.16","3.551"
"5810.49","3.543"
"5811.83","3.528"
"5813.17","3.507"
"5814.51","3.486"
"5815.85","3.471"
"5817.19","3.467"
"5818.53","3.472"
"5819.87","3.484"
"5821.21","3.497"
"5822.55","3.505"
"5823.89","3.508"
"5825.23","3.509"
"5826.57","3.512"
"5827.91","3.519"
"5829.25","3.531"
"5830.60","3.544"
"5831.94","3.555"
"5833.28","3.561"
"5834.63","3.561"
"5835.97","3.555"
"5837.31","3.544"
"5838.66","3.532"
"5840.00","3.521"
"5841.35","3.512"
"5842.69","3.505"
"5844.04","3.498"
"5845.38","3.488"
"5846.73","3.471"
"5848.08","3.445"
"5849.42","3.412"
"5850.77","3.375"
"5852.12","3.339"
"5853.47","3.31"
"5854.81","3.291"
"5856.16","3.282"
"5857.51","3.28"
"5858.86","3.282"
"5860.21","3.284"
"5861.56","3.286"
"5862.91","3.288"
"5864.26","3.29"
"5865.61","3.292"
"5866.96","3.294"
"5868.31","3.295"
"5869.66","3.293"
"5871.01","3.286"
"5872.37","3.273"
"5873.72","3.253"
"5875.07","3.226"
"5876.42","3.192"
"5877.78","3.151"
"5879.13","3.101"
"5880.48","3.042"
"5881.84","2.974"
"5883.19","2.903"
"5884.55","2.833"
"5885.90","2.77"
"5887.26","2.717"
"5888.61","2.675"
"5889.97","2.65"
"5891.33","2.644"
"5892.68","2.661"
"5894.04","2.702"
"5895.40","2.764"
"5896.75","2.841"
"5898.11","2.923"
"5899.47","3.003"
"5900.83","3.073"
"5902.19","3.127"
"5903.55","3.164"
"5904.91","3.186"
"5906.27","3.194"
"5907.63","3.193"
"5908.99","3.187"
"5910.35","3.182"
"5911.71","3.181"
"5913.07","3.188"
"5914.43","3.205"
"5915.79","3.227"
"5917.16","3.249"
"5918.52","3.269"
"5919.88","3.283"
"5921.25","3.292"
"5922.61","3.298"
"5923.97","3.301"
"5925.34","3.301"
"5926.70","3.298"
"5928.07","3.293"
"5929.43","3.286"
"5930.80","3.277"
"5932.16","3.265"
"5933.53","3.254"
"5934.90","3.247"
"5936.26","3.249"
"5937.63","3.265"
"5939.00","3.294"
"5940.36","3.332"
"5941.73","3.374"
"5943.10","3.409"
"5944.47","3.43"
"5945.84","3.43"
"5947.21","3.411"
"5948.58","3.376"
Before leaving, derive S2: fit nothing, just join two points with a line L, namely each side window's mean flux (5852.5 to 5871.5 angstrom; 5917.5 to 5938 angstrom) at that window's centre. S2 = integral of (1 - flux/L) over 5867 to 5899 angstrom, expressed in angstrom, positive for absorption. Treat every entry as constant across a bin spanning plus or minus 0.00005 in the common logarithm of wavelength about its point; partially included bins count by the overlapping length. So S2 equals 3.1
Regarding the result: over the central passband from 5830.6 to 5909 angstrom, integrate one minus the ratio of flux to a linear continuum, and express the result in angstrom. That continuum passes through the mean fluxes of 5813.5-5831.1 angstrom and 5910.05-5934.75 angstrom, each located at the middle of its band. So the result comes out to 4.4 angstrom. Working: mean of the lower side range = 3.5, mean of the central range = 3.2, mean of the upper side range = 3.26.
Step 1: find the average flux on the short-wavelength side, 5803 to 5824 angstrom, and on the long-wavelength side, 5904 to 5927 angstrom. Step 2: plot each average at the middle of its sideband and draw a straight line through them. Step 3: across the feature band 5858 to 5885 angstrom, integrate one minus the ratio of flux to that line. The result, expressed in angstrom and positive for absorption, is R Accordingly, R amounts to 1.3 angstrom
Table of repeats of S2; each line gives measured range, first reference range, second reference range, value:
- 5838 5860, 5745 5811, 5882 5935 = -1.17 angstrom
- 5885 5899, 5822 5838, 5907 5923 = 2.41 angstrom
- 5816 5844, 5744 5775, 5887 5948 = -2.19 angstrom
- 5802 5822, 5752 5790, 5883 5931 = -1.30 angstrom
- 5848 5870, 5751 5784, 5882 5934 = -0.87 angstrom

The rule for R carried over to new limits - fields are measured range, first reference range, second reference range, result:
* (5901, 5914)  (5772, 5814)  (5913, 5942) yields 0.5 angstrom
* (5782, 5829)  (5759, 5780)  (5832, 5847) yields -0.2 angstrom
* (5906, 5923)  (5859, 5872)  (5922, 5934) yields 0.3 angstrom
